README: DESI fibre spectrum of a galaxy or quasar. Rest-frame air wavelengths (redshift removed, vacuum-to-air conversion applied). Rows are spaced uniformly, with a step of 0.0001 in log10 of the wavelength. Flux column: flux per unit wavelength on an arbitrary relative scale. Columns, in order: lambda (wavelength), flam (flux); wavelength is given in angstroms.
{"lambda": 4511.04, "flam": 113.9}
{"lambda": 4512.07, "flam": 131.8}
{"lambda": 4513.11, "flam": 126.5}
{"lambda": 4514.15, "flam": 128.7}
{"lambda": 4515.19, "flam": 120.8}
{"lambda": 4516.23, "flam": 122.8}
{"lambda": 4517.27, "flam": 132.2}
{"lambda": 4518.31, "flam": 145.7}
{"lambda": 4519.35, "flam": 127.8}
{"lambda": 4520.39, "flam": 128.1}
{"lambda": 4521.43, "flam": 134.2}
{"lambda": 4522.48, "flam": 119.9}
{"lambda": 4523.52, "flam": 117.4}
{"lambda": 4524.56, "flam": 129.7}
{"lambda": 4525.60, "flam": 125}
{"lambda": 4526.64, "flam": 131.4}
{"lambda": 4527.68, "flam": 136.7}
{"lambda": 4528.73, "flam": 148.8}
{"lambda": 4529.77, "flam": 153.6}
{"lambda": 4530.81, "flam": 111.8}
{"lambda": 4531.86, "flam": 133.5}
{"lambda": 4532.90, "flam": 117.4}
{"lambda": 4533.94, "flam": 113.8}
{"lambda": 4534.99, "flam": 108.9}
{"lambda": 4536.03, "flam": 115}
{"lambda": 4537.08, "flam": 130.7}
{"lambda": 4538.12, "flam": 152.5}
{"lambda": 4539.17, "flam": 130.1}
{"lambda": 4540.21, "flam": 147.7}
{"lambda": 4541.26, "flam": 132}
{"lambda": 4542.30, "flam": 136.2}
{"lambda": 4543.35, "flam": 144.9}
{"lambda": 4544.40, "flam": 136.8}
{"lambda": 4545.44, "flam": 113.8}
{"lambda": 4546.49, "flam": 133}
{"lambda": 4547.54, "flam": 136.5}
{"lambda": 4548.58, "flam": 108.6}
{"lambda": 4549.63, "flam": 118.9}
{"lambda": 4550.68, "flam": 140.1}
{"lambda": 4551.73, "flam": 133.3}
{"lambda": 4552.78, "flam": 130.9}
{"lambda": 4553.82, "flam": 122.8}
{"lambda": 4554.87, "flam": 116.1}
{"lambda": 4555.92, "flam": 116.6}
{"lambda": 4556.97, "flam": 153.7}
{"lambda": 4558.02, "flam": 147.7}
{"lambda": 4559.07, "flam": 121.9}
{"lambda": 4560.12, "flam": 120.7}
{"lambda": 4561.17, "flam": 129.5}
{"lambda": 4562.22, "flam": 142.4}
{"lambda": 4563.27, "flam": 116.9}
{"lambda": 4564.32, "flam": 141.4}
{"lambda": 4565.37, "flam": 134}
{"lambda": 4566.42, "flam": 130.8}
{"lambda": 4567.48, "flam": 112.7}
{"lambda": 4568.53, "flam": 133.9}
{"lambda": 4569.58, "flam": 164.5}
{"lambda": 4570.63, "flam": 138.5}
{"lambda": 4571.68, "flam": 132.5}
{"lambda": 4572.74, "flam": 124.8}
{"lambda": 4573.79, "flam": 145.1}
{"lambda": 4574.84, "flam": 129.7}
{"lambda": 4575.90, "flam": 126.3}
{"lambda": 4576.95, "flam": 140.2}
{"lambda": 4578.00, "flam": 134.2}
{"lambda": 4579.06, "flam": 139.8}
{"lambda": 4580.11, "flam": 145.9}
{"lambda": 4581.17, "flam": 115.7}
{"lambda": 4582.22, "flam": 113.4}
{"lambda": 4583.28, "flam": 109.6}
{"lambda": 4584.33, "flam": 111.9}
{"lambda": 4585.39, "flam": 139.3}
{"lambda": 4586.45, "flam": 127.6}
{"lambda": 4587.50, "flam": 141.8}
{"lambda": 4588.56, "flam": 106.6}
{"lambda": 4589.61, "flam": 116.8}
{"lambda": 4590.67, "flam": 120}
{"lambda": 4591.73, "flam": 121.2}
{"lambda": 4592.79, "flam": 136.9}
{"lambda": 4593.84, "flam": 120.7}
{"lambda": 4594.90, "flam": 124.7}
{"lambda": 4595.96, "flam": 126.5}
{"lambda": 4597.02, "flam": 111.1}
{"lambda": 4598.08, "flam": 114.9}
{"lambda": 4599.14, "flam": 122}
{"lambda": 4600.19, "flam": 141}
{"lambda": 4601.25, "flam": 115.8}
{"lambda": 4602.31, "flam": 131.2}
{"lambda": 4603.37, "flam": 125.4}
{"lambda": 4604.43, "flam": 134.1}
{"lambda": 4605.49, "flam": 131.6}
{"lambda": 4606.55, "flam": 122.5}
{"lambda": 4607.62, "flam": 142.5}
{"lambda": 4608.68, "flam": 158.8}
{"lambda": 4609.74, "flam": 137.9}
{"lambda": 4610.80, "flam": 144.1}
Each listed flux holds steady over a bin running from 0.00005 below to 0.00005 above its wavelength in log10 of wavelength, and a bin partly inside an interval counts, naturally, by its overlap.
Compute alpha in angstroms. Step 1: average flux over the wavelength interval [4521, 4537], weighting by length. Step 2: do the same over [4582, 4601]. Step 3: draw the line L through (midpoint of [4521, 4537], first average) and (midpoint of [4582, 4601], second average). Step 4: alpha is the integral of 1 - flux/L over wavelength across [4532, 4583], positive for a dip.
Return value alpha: -2.4 angstroms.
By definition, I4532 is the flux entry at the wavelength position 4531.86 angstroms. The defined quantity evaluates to 133.5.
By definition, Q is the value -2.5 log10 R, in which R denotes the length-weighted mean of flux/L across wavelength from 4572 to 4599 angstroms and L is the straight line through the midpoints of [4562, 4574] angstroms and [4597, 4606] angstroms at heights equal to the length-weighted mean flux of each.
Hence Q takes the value 0.04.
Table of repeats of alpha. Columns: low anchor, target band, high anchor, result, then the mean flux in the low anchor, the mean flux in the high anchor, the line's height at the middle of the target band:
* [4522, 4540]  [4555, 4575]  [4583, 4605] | -1.15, 128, 124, 126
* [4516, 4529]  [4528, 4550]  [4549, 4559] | 0.10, 131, 130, 130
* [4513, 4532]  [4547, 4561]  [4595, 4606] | -0.01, 130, 125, 128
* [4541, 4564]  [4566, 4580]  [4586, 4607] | -0.86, 130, 125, 127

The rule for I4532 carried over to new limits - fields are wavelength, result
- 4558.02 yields 147.7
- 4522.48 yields 119.9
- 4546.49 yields 133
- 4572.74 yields 124.8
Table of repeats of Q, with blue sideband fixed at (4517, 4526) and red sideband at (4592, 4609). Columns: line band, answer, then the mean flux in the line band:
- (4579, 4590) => 0.038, 124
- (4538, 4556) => -0.015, 130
